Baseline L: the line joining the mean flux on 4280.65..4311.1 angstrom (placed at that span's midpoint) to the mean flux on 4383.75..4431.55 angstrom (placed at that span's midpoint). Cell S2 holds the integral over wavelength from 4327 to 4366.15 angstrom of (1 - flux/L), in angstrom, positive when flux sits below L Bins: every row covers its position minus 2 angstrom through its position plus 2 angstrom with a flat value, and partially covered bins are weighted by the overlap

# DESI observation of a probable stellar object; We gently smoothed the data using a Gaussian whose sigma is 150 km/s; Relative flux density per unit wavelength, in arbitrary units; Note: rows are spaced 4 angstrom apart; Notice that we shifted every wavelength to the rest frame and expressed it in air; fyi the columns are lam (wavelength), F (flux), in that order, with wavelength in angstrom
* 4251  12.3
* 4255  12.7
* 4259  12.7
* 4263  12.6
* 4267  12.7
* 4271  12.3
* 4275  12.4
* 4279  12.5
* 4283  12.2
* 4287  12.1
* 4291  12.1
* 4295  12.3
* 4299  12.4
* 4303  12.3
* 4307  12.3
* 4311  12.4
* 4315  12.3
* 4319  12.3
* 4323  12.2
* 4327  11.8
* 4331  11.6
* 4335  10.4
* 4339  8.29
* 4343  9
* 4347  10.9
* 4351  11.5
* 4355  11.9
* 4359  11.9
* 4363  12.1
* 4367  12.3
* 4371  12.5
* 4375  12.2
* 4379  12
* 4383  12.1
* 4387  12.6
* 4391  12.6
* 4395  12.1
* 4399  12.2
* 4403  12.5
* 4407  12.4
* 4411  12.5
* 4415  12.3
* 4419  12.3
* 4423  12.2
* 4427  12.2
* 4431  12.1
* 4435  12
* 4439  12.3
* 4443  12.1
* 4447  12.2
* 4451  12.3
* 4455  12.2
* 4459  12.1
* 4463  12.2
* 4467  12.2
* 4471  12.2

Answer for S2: 4.3 angstrom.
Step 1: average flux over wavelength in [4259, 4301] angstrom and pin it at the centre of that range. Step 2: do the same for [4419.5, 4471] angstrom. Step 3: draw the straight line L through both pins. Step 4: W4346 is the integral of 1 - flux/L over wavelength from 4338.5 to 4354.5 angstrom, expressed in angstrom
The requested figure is 2.65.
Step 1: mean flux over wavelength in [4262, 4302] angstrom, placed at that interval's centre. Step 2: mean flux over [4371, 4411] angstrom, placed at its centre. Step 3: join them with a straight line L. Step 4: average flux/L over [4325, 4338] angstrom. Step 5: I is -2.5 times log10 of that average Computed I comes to 0.12 mag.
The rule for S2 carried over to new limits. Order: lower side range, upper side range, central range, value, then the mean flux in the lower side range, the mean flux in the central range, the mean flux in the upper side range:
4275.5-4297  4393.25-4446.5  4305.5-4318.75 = -0.1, 12.3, 12.3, 12.2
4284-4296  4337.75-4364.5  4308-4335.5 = -1.1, 12.2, 12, 10.8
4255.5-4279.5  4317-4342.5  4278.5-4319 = -1.8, 12.5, 12.3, 11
